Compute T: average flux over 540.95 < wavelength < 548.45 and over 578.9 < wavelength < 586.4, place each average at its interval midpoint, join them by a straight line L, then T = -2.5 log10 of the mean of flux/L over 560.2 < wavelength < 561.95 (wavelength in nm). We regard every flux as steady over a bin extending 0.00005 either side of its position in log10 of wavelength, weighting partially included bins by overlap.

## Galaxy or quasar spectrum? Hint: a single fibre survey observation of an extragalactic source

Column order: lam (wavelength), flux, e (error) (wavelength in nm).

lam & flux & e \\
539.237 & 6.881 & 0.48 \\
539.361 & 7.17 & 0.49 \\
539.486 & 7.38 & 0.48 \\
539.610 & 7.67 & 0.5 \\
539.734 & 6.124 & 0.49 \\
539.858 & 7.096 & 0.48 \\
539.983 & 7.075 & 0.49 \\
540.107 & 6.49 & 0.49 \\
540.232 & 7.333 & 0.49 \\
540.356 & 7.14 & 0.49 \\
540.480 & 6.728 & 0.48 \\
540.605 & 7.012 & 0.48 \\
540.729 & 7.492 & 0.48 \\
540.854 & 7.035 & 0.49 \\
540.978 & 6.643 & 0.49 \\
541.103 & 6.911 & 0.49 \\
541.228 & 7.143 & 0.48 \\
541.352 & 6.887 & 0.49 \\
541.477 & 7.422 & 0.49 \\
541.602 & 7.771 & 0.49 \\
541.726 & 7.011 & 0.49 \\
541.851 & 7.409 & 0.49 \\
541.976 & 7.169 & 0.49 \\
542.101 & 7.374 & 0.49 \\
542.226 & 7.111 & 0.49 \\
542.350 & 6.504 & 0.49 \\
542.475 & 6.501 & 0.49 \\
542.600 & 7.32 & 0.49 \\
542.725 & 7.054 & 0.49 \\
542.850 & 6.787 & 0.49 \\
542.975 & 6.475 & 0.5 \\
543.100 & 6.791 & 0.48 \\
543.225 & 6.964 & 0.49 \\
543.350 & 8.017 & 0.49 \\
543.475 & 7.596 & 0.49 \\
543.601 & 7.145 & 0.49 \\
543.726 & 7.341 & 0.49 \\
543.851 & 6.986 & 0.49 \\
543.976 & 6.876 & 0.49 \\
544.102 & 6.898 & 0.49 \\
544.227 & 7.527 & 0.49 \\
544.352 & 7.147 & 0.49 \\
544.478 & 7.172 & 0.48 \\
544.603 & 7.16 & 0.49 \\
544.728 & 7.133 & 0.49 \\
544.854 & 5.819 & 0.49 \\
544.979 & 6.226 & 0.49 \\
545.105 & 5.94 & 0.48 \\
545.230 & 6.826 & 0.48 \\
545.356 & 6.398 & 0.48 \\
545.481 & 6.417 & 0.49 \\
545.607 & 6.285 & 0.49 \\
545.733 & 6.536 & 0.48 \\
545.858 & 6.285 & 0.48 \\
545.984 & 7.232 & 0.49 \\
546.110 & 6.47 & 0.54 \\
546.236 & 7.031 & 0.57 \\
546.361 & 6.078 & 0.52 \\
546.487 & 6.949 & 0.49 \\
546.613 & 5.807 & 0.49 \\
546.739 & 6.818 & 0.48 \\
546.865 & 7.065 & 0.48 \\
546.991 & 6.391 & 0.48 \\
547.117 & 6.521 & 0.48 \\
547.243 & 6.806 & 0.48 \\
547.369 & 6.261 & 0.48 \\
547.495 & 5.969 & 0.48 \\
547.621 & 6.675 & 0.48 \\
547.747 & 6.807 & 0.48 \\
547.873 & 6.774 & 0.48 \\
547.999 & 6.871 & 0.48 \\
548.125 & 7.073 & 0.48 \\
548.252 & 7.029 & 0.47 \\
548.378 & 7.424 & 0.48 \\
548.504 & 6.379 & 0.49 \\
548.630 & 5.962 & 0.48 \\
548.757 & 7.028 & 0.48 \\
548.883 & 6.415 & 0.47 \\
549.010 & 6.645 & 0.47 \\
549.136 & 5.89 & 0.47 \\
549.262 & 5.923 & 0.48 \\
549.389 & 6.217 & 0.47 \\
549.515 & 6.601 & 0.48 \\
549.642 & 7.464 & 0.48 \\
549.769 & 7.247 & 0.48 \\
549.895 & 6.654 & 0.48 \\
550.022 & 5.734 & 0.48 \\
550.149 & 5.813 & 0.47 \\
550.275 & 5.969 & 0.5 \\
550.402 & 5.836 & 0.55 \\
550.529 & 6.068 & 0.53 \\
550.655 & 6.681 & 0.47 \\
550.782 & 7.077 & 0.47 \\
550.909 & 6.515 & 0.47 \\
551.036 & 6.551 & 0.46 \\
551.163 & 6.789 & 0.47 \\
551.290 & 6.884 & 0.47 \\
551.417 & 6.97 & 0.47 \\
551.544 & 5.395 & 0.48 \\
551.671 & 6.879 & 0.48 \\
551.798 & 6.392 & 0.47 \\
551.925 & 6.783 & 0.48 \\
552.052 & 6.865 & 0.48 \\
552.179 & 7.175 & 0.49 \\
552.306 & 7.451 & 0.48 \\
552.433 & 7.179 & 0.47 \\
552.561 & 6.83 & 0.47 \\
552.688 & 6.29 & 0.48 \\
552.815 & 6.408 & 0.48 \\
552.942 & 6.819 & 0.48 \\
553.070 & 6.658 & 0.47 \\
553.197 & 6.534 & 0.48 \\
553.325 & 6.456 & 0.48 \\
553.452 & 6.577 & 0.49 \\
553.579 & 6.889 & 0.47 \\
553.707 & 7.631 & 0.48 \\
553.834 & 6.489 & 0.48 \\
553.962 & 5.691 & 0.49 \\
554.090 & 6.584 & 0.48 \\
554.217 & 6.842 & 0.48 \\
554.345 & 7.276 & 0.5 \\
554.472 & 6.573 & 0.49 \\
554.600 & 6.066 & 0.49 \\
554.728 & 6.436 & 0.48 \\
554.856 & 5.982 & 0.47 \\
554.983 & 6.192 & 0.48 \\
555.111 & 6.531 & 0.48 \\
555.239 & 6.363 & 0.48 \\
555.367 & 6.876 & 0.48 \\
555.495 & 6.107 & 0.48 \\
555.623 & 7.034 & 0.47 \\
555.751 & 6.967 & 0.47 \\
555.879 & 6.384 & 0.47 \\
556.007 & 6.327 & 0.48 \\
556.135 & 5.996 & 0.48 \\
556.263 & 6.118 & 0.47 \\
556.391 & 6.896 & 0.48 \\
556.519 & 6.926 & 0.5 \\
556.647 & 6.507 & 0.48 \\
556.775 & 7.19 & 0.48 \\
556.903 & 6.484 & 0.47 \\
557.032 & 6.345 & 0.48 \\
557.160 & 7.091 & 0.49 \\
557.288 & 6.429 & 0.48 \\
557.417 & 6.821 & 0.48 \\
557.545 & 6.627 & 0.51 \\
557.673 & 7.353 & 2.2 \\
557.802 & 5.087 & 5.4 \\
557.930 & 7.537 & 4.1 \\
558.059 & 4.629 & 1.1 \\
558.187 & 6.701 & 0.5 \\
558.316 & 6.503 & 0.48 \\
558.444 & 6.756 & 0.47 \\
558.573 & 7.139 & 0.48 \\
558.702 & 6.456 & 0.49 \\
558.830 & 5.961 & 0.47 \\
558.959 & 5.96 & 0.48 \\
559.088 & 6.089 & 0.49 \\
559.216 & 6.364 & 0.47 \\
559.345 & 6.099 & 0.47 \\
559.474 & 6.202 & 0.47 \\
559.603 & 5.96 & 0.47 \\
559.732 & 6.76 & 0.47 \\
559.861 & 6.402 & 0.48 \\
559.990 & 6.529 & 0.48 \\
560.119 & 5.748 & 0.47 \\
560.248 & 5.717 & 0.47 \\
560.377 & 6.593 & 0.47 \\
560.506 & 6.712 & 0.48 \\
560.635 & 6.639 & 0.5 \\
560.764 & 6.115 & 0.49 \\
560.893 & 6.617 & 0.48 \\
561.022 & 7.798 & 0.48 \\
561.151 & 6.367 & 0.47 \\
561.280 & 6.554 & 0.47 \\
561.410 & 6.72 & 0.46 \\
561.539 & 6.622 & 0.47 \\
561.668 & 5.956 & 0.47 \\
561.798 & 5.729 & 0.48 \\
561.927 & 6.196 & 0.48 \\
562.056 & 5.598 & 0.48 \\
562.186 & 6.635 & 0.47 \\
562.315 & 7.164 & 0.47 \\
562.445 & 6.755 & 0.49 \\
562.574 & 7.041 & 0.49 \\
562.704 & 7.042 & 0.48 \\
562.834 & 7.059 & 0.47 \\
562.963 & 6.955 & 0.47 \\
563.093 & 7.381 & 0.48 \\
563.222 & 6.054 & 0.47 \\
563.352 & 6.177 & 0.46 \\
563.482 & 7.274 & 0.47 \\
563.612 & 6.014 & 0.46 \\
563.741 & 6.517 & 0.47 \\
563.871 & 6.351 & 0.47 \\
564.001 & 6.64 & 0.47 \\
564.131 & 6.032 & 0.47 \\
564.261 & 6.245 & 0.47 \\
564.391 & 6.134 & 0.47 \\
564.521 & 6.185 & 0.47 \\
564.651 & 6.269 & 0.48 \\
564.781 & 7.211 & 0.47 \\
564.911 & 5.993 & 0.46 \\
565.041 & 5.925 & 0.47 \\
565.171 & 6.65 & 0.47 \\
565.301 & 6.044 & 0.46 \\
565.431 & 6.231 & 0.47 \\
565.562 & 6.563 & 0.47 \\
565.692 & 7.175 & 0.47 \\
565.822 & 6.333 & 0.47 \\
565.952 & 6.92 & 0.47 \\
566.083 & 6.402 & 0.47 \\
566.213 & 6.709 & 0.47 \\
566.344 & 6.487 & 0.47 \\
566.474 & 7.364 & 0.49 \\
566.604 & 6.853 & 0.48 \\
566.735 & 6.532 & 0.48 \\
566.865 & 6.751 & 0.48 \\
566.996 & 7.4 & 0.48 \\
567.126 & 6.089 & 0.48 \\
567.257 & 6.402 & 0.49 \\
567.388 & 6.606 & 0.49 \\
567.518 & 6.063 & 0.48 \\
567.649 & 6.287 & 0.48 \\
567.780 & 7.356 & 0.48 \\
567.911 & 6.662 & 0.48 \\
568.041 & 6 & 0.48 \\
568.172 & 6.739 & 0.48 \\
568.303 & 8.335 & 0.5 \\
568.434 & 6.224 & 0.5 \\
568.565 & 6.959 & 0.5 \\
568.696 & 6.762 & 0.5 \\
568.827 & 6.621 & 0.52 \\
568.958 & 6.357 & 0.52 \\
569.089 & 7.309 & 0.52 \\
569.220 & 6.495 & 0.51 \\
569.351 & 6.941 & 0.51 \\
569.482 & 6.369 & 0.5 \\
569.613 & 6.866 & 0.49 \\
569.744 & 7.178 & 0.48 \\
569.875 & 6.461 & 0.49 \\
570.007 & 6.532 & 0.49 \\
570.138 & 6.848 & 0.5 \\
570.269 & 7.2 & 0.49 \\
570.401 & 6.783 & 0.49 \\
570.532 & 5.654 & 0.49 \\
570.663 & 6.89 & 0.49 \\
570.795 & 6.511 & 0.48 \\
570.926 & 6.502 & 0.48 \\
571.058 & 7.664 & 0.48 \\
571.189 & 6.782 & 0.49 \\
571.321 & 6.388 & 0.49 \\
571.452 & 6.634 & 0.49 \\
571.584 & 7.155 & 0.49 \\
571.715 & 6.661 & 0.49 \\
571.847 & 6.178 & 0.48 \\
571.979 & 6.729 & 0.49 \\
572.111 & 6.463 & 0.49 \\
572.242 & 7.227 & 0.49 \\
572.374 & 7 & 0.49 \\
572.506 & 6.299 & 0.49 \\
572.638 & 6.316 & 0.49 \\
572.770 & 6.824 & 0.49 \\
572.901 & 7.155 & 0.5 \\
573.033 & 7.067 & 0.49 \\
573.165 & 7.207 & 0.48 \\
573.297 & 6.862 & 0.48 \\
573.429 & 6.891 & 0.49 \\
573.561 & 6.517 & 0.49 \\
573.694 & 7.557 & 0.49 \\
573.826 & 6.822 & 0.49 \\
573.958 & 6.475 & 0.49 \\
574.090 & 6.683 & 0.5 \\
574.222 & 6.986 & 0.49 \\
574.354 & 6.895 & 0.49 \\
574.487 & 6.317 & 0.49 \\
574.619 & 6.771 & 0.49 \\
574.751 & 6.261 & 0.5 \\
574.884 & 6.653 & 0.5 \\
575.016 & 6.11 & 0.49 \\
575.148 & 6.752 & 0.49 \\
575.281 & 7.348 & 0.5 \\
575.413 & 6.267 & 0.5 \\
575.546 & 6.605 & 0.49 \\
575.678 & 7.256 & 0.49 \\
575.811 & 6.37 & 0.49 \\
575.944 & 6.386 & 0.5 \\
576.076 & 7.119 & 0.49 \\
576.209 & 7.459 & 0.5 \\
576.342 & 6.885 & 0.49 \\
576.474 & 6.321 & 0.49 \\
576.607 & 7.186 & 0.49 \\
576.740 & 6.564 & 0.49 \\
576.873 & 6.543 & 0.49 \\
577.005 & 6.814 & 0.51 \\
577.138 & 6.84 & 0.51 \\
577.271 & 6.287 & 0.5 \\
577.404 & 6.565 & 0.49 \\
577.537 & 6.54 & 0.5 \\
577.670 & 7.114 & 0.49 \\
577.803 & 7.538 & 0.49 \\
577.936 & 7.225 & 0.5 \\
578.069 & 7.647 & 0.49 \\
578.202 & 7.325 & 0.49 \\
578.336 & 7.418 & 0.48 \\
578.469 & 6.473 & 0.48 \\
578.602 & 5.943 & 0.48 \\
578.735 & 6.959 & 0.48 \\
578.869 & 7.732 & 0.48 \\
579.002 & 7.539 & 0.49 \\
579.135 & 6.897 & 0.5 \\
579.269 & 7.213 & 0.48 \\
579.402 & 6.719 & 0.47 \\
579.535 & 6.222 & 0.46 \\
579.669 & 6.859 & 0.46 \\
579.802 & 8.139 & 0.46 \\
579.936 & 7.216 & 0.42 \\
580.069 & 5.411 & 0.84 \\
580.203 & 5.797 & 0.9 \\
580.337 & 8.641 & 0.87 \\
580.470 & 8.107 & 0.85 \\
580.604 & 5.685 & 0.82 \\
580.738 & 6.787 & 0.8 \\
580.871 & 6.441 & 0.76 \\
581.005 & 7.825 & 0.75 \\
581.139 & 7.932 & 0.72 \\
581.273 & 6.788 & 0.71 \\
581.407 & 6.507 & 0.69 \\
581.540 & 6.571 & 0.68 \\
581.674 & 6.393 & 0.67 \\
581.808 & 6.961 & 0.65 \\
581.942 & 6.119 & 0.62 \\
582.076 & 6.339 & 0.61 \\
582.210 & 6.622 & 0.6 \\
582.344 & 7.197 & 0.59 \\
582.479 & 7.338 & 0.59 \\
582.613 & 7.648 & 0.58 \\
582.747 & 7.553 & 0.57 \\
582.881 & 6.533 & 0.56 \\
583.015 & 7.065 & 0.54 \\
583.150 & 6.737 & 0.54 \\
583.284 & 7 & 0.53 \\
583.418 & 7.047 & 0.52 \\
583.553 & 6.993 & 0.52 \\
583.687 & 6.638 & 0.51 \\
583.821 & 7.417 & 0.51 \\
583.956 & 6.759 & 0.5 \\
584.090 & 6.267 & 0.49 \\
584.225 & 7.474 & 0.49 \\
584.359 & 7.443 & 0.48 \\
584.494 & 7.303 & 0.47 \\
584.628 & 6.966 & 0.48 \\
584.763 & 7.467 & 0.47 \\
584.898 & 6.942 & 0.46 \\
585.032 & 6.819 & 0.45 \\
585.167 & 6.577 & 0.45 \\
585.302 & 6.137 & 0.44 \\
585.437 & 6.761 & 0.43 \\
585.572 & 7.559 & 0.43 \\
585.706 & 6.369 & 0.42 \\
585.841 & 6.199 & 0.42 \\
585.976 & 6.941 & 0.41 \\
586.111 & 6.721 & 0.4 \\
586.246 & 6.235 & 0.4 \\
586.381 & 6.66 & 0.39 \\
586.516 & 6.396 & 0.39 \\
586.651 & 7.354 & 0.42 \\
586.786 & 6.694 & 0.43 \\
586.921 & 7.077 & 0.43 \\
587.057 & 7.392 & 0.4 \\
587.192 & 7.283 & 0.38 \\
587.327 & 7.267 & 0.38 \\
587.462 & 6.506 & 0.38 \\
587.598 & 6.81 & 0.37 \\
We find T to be 0.066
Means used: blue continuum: 6.85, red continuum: 6.91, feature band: 6.47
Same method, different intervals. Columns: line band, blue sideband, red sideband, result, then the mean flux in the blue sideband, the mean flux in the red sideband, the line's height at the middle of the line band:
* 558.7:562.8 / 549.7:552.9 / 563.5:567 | 0.02 mag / 6.58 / 6.51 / 6.53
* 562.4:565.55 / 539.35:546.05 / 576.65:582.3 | 0.07 mag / 6.96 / 6.89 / 6.92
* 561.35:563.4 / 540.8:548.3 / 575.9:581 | 0.05 mag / 6.84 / 6.92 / 6.89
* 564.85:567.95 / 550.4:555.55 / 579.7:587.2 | 0.03 mag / 6.61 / 6.91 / 6.74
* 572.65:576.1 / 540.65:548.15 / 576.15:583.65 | 0.02 mag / 6.85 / 6.93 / 6.92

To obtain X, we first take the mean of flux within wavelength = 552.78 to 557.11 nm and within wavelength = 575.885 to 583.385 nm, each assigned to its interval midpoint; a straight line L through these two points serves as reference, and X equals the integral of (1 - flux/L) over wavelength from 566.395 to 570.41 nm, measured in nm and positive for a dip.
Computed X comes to 0.01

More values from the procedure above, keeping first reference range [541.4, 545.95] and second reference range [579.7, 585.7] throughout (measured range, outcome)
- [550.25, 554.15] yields 0.17 nm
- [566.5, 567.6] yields 0.05 nm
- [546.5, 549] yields 0.10 nm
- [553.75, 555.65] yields 0.13 nm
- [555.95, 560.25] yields 0.32 nm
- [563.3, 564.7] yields 0.12 nm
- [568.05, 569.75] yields 0.03 nm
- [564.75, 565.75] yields 0.07 nm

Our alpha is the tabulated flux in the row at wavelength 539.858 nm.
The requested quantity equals 7.096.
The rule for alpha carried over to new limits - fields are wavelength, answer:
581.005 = 7.825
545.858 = 6.285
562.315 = 7.164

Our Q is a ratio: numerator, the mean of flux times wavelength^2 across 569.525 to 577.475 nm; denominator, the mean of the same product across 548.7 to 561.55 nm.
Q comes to 1.10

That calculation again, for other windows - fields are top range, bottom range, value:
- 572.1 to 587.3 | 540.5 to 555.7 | 1.15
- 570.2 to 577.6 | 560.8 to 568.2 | 1.06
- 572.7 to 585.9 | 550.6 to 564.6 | 1.14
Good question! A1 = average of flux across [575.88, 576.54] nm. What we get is 6.84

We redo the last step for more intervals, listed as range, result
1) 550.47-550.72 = 6.4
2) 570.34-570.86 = 6.46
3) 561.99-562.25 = 6.11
